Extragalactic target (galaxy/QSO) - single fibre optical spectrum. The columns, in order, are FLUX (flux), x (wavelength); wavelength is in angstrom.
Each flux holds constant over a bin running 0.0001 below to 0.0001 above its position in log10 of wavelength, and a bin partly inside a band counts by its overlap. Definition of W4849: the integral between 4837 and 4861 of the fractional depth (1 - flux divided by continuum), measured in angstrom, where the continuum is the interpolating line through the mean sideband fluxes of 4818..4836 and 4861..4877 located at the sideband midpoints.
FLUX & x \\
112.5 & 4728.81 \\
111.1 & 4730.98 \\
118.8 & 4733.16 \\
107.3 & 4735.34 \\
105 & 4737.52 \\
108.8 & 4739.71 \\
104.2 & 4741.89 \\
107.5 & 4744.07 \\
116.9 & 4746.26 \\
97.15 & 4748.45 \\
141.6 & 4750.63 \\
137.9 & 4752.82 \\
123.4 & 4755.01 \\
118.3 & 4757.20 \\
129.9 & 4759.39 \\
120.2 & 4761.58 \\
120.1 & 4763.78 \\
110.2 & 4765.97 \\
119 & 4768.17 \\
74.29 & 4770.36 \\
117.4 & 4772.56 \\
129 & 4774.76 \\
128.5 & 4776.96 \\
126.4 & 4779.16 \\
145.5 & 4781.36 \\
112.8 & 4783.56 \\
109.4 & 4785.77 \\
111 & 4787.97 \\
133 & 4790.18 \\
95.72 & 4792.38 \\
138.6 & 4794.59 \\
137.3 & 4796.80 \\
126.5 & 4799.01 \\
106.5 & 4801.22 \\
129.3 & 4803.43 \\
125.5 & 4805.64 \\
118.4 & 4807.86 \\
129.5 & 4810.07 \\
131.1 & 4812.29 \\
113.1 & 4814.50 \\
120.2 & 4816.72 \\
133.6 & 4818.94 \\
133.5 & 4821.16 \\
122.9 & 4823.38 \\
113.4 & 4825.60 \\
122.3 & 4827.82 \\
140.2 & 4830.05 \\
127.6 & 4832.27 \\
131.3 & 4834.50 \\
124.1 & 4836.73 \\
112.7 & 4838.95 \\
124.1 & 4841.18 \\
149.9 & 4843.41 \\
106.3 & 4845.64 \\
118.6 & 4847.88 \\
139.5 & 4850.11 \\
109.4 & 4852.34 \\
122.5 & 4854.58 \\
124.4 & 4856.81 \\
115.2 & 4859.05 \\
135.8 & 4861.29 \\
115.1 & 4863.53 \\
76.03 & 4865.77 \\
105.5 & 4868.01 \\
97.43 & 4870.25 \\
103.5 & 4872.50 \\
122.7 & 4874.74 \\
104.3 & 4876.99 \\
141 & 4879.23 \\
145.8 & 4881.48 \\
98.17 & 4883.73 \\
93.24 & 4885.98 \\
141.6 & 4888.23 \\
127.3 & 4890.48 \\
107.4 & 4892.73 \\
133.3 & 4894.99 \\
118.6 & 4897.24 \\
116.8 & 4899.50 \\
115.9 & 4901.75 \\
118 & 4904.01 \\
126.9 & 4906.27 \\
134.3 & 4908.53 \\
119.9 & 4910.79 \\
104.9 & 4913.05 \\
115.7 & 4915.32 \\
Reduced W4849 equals -1.3 angstrom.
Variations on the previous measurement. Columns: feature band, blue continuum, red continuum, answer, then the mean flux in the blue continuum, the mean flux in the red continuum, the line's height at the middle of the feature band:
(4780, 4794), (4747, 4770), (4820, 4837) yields 0.5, 120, 127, 123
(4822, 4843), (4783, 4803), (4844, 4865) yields -0.9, 119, 121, 120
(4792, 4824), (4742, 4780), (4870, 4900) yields -1.7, 118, 119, 118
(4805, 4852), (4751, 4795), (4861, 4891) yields -3.4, 120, 114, 117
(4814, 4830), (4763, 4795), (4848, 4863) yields -0.4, 118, 124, 121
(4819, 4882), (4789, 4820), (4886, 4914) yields 0.9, 124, 121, 123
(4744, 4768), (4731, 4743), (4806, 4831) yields -1.7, 109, 125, 113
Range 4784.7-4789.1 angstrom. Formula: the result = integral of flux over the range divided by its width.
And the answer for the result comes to 110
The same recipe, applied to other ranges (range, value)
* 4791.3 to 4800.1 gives 125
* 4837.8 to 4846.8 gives 123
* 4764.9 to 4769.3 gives 114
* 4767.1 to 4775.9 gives 110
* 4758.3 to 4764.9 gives 123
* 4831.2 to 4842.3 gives 124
